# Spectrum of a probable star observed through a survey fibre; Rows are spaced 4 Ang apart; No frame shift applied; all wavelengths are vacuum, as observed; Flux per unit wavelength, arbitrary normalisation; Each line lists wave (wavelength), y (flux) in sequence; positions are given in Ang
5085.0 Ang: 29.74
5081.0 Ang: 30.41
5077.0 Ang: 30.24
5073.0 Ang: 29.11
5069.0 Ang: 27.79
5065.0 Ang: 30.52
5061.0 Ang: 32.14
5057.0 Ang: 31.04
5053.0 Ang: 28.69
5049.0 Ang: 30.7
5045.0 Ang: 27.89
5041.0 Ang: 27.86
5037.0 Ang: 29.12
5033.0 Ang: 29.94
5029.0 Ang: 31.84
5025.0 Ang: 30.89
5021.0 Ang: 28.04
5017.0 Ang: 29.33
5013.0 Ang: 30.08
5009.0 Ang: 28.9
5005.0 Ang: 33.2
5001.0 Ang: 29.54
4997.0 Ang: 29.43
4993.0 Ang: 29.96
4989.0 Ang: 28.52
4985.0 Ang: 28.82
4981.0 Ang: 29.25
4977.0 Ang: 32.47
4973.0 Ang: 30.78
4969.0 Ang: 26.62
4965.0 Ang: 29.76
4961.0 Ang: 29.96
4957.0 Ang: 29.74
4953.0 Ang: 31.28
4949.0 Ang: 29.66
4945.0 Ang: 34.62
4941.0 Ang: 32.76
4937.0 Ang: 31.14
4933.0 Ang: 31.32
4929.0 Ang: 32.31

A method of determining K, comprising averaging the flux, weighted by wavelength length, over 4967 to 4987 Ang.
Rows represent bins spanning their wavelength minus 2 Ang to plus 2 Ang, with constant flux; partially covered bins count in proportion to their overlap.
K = 29.6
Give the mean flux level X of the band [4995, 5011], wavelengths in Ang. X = 30.3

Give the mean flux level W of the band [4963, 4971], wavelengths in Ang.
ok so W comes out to 28.2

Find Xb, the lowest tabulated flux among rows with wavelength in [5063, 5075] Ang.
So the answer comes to 27.79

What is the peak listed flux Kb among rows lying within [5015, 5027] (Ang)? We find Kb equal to 30.89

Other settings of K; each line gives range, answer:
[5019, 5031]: 30.3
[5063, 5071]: 29.2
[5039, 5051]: 28.8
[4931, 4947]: 32.5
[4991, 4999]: 29.7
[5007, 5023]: 29.1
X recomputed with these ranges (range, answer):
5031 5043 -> 29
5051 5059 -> 29.9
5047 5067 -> 30.6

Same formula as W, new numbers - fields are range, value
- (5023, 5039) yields 30.4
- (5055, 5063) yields 31.6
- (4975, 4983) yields 30.9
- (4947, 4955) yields 30.5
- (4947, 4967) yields 30.1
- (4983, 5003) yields 29.3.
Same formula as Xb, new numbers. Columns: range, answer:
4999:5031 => 28.04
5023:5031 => 30.89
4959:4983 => 26.62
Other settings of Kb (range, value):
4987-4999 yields 29.96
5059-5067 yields 32.14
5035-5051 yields 30.7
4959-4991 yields 32.47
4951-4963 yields 31.28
